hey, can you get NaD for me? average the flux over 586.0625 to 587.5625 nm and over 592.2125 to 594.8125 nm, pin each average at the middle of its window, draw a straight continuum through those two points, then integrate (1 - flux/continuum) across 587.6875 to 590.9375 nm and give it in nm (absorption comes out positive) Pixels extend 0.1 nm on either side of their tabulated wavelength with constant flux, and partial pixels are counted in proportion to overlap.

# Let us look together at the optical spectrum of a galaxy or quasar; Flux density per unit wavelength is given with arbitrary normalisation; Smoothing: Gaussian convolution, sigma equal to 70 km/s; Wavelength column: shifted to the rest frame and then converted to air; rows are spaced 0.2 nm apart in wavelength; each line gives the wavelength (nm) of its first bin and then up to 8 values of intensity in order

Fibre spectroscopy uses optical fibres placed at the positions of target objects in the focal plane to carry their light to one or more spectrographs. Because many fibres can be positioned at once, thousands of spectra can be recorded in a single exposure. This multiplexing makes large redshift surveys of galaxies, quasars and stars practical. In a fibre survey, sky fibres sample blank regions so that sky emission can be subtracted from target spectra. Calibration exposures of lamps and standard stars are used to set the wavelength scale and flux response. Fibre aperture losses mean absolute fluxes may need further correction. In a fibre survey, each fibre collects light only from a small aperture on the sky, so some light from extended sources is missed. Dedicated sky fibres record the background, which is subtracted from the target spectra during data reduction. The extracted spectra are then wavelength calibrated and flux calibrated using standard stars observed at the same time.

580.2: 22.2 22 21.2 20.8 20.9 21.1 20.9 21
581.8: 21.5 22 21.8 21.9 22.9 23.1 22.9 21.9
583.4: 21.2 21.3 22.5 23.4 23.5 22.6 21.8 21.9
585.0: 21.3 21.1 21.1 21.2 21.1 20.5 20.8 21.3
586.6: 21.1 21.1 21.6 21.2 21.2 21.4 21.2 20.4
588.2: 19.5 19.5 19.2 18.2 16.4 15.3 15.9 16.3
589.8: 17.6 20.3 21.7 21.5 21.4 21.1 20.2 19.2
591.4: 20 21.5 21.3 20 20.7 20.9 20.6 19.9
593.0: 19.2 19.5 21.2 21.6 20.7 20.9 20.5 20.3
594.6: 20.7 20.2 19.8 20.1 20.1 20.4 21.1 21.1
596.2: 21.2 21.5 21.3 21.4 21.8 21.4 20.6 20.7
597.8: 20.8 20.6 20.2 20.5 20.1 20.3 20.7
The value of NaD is 0.28 nm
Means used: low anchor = 21.2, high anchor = 20.5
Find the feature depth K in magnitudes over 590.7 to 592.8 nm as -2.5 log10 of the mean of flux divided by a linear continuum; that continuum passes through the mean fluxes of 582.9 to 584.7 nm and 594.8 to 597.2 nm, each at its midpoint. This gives 0.05 mag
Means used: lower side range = 22.3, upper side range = 20.9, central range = 20.5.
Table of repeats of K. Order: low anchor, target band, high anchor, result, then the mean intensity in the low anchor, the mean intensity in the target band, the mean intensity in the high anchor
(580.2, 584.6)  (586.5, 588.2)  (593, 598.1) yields 0.022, 21.9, 21.1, 20.7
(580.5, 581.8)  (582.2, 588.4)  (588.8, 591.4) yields -0.079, 21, 21.6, 18.9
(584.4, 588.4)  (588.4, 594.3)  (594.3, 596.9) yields 0.061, 21.1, 19.7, 20.7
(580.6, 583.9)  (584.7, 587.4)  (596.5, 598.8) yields 0.016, 21.7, 21.2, 20.8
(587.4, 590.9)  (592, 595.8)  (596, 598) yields 0.000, 19.3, 20.4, 21.2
